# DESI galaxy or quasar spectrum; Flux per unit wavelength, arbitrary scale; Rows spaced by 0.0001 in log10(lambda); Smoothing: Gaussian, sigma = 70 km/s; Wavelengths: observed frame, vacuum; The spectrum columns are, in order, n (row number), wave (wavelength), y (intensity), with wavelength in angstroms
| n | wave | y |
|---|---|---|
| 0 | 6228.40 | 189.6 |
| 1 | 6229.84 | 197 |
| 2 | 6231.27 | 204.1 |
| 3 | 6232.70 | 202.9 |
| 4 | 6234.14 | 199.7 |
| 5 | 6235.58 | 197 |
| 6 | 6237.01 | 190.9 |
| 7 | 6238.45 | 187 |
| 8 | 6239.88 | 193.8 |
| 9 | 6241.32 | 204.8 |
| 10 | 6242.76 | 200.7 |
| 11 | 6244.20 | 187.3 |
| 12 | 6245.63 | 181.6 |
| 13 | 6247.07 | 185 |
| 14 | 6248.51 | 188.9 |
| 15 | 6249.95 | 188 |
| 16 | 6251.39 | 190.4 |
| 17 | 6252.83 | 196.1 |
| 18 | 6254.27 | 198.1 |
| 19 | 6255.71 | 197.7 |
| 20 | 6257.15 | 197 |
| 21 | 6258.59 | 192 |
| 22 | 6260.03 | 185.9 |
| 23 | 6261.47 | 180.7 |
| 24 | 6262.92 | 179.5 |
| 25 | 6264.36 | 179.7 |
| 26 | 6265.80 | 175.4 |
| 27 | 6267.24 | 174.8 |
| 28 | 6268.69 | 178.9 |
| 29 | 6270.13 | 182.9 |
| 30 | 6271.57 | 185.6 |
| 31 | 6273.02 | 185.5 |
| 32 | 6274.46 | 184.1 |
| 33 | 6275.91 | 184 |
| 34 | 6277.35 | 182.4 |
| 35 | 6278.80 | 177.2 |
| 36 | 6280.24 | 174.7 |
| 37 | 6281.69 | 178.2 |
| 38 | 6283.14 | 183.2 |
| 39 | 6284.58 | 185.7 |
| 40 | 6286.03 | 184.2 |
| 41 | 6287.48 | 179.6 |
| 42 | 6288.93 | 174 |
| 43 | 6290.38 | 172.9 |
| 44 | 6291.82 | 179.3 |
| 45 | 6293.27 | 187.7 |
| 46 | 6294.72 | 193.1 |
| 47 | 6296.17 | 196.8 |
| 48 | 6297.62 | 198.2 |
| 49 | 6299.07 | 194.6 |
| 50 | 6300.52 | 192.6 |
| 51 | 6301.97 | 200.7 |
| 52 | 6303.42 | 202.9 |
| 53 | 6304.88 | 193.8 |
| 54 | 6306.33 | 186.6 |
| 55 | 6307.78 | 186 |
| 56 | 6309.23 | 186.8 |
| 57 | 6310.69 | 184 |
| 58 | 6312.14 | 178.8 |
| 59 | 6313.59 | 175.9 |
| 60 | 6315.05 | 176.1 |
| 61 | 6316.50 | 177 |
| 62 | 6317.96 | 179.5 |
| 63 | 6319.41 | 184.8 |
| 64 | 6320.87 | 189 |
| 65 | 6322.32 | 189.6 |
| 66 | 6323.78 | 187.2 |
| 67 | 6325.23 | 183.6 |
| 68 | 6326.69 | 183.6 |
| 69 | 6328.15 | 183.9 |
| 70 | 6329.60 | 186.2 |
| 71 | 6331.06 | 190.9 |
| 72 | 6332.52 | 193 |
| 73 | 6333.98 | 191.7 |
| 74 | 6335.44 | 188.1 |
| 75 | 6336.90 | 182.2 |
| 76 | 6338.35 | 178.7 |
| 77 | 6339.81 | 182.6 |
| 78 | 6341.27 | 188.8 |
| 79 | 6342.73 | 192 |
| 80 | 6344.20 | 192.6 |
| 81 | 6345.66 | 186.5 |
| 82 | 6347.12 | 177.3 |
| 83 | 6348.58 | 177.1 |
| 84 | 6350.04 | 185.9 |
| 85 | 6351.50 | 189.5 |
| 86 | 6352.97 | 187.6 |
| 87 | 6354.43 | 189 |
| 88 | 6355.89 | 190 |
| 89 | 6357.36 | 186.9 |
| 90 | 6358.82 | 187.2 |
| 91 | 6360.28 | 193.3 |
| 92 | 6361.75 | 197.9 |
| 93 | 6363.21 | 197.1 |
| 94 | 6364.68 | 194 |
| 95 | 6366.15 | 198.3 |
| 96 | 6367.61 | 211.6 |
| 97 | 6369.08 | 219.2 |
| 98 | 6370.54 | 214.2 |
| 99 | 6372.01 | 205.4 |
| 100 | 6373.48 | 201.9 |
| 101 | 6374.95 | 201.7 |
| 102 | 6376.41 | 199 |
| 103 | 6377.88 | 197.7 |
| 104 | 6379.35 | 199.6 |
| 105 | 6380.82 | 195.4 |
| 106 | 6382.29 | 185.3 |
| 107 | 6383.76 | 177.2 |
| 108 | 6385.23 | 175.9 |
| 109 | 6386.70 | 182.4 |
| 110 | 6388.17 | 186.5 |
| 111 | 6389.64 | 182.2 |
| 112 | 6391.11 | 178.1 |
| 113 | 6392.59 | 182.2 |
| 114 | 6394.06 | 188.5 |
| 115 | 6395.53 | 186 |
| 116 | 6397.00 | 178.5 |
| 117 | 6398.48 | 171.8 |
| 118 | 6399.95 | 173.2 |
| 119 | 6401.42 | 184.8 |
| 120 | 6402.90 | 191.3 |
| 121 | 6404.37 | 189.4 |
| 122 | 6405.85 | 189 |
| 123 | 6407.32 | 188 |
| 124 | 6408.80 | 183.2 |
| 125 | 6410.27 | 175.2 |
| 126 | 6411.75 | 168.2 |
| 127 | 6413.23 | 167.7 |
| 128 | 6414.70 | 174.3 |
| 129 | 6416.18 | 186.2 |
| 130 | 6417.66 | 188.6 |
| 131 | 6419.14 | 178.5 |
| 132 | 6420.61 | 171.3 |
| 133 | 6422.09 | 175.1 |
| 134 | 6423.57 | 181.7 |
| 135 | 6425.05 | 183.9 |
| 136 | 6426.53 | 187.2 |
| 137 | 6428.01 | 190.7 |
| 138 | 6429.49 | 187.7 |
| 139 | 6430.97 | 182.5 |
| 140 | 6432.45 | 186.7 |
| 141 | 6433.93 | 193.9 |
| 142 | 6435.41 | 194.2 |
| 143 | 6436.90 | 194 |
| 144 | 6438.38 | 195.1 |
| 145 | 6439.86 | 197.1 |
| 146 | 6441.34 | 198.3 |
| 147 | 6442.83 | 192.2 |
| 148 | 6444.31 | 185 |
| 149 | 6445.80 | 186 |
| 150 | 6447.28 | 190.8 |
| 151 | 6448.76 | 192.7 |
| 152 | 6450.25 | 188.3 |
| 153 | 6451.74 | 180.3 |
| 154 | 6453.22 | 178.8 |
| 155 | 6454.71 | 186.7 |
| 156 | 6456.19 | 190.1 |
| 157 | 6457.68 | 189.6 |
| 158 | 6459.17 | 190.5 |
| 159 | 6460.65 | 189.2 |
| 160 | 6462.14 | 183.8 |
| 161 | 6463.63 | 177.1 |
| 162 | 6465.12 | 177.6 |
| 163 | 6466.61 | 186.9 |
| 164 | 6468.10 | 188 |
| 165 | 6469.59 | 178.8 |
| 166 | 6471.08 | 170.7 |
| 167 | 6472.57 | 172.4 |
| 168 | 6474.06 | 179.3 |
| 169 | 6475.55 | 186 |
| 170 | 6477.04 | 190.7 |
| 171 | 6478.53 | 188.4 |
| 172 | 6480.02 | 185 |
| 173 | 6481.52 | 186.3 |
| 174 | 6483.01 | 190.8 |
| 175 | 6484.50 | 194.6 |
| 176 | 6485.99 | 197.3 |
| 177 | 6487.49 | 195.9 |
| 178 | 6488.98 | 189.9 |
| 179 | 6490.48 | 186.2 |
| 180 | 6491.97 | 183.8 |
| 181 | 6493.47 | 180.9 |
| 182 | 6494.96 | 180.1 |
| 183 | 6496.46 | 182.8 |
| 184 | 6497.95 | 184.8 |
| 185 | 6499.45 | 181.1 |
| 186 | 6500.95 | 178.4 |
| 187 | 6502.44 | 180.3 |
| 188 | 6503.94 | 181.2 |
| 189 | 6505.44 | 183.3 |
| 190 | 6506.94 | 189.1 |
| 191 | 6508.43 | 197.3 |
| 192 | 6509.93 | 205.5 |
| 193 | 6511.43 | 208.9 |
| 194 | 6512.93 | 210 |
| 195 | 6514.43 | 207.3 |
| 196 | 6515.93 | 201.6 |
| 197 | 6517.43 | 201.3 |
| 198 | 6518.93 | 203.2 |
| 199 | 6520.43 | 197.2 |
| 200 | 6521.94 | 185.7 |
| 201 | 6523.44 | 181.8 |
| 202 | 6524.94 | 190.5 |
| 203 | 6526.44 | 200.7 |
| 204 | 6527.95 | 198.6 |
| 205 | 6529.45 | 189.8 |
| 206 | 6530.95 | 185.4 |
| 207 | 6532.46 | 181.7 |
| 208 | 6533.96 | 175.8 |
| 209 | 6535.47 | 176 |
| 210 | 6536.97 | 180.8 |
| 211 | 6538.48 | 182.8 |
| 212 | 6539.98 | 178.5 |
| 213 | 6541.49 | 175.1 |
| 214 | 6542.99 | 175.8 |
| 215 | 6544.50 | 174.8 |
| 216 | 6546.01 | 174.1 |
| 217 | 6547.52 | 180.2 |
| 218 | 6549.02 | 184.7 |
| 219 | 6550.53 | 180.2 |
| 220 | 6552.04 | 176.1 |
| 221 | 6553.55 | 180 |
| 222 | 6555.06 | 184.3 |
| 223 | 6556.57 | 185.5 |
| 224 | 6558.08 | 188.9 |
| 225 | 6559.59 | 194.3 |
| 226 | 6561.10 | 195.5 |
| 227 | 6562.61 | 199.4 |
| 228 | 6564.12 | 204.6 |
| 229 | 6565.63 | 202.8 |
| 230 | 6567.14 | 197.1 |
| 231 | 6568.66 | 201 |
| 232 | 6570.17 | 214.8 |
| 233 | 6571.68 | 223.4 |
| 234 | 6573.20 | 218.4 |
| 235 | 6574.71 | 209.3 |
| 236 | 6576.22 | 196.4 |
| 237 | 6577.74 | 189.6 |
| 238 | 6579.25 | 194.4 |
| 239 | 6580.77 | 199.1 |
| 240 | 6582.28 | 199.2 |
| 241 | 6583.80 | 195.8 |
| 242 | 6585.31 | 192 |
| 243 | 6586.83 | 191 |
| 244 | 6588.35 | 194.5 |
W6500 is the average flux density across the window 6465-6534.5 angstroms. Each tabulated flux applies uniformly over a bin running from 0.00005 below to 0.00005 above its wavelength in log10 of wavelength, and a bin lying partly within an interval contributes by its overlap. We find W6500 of 189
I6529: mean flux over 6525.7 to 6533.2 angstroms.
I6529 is 191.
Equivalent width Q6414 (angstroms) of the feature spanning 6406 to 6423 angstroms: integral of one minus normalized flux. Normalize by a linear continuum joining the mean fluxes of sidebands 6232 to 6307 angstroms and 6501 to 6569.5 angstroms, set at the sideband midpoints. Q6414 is 0.95 angstroms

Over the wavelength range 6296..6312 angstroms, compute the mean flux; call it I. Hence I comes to 192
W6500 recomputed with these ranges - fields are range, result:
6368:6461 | 187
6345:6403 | 190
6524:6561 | 183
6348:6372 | 195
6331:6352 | 186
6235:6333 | 187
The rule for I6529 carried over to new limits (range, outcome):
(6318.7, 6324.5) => 188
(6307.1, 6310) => 186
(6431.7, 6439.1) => 193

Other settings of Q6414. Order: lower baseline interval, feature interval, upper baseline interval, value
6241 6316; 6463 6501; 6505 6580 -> 1.28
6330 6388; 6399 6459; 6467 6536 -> 1.54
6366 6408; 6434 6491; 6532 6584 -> 0.93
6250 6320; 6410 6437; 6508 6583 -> 0.99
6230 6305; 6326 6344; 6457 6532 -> 0.14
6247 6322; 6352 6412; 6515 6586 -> -0.73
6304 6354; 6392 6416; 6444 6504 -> 0.56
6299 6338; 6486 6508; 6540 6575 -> 0.66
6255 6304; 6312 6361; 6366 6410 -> 0.63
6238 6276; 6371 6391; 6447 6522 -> -0.36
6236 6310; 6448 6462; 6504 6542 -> 0.23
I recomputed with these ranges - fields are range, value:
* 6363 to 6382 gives 202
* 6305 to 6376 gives 190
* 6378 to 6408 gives 185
